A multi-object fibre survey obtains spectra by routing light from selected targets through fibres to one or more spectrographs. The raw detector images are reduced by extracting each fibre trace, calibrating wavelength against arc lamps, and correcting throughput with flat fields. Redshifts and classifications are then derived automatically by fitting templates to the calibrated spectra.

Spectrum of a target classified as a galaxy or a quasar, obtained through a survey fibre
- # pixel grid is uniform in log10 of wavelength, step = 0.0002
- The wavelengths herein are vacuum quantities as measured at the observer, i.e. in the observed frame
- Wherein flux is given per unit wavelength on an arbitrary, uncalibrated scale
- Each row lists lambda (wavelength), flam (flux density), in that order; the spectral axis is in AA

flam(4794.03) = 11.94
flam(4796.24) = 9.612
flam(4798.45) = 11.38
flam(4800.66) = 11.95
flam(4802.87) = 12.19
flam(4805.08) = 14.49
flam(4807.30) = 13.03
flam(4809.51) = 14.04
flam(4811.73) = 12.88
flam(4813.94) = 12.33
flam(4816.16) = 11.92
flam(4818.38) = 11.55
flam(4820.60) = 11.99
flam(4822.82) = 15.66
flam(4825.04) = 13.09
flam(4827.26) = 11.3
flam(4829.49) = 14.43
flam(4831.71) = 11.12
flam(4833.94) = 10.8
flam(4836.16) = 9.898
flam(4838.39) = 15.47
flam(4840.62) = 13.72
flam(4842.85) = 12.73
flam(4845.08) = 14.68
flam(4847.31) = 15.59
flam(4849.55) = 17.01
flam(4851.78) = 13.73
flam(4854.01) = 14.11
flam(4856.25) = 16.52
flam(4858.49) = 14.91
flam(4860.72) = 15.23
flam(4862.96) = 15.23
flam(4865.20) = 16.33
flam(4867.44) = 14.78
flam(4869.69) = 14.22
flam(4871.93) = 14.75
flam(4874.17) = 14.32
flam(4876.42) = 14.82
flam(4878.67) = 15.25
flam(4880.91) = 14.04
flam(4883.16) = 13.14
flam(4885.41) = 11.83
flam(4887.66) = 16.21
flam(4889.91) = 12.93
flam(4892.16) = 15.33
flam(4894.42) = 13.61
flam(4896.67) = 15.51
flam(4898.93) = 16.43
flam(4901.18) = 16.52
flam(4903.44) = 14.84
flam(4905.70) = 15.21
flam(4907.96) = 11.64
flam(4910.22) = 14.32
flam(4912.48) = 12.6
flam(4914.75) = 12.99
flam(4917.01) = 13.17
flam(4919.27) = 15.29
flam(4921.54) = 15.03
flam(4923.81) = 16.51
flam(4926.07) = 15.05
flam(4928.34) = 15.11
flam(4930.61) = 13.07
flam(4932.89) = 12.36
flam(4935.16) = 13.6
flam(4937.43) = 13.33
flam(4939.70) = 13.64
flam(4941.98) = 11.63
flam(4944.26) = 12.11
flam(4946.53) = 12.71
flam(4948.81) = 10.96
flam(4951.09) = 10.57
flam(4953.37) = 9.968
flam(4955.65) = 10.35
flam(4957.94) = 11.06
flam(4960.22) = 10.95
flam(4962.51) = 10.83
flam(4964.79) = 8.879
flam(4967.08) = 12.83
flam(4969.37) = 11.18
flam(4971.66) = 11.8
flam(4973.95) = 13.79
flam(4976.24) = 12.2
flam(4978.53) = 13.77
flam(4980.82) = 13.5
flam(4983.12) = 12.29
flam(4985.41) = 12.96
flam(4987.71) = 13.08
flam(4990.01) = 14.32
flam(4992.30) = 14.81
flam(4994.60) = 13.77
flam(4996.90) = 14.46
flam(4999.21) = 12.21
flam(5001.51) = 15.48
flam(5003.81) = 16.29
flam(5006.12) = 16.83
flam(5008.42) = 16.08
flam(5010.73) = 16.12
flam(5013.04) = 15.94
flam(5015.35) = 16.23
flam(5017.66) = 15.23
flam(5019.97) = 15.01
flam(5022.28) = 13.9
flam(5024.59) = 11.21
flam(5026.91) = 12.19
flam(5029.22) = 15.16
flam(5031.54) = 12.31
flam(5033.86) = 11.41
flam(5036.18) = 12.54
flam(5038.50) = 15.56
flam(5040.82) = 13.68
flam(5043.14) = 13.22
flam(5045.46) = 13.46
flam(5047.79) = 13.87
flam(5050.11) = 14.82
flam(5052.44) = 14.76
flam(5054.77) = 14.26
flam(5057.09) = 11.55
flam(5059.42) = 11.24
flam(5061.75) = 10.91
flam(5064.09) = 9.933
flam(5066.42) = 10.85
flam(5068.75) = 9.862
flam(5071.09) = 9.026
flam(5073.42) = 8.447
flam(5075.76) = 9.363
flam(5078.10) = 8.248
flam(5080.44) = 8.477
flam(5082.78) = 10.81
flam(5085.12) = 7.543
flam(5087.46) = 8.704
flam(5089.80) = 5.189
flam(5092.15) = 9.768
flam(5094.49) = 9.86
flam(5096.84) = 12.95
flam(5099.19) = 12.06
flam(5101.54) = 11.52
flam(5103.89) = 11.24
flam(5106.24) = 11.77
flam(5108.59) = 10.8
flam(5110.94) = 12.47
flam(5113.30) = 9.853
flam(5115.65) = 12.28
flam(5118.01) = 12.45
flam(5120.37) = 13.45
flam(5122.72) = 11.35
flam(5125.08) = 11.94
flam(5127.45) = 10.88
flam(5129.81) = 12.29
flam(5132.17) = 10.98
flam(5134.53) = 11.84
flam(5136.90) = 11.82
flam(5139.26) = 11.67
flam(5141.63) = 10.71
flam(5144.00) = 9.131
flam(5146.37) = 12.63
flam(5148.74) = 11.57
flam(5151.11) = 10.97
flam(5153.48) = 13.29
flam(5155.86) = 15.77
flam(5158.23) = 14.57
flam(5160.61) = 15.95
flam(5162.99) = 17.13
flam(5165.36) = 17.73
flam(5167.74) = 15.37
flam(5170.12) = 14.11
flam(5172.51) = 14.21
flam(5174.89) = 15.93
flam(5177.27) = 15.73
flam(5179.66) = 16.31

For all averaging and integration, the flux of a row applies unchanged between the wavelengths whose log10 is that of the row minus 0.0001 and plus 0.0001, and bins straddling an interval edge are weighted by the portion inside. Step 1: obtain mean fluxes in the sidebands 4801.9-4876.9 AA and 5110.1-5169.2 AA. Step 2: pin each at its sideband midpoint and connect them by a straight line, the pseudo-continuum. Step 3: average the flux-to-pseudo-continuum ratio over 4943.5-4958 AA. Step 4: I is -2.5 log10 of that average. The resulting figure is 0.21 mag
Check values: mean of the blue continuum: 13.8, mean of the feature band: 11.1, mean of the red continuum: 12.7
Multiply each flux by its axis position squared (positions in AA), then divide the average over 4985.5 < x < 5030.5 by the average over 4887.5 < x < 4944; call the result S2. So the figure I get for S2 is 1.1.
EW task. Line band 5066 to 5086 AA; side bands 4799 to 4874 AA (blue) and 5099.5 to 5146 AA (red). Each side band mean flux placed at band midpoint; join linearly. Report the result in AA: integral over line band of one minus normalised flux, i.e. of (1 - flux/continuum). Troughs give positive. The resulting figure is 4.6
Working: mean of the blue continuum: 13.7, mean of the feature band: 9.14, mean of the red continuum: 11.5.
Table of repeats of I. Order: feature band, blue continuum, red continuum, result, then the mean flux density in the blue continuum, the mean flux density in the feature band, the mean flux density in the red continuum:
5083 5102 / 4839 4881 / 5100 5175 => 0.32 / 14.9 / 9.69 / 12.7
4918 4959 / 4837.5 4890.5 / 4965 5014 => 0.10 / 14.7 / 12.9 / 13.9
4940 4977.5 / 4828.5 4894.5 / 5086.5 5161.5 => 0.16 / 14.2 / 11.4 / 11.6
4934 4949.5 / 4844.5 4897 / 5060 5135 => 0.07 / 14.7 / 12.6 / 10.5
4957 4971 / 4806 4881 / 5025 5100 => 0.14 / 13.9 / 11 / 11.3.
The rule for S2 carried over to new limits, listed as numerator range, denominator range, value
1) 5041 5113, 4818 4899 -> 0.84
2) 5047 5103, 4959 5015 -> 0.81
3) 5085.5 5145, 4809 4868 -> 0.90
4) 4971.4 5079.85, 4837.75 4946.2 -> 0.96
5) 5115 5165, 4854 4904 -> 0.94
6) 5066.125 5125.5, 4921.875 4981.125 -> 0.89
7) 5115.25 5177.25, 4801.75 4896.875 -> 1.07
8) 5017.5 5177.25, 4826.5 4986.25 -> 0.97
